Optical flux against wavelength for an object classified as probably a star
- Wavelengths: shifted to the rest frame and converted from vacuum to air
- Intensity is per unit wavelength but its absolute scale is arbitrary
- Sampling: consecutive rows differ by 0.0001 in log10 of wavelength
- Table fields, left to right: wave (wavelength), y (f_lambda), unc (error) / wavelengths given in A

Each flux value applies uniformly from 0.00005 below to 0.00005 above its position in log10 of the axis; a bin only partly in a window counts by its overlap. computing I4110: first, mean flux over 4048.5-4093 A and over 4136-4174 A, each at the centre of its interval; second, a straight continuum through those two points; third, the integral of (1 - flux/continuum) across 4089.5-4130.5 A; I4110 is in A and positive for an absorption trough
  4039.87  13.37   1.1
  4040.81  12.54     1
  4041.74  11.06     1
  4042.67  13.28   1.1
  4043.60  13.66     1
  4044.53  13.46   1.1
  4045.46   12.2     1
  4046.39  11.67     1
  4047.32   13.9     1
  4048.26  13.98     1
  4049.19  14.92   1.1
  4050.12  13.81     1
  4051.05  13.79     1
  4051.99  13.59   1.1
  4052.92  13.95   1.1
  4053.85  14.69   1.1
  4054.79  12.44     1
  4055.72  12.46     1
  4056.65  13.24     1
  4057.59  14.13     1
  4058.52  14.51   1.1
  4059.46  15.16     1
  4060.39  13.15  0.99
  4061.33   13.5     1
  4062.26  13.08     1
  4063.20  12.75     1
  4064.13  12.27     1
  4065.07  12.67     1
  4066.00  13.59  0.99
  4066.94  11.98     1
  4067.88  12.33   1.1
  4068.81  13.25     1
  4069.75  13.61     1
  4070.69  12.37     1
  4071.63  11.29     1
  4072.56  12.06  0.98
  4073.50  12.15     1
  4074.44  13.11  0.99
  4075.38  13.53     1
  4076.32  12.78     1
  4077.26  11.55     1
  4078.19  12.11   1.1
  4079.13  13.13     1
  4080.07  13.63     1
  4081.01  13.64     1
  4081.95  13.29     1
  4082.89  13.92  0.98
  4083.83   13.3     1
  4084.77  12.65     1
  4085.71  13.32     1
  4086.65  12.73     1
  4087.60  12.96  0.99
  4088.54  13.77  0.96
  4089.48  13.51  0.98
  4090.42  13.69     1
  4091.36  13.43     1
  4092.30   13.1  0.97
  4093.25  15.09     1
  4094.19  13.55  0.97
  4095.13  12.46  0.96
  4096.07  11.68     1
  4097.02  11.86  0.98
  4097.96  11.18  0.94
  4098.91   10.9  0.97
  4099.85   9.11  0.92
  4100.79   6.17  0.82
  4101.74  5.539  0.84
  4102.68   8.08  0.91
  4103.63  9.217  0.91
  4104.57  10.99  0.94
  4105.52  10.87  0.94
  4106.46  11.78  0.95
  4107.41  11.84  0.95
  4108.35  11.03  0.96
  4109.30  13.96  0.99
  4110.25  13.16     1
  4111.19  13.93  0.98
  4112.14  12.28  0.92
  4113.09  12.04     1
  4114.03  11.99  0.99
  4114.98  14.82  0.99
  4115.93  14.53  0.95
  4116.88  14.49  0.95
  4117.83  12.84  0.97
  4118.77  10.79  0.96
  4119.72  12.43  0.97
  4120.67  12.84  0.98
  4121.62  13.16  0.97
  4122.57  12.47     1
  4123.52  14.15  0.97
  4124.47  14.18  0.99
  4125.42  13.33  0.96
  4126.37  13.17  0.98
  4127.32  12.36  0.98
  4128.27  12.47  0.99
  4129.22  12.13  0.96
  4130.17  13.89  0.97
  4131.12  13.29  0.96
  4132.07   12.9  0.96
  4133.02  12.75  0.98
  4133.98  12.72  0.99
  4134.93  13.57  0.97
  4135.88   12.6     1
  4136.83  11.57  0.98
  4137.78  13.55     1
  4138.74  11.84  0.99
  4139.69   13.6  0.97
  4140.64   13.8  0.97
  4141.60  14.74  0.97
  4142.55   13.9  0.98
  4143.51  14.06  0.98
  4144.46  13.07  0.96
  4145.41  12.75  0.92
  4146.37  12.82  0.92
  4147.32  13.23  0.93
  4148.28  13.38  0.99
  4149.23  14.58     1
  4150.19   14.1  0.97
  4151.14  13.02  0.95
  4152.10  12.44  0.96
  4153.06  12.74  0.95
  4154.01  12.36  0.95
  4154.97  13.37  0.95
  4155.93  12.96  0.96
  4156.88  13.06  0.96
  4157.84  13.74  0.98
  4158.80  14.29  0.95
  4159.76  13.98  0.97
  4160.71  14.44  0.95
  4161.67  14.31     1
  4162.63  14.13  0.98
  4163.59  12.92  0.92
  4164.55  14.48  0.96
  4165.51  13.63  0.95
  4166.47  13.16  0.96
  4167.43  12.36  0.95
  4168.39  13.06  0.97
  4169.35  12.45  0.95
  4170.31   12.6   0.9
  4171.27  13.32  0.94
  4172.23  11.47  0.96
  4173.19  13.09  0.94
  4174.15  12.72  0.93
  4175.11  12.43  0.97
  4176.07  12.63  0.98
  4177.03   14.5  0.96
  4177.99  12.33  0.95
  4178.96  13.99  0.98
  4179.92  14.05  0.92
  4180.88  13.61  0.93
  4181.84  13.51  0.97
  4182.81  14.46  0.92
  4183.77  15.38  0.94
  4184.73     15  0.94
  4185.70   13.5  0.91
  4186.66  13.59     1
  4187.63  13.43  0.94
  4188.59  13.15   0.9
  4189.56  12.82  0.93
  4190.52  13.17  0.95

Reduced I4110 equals 3.30 A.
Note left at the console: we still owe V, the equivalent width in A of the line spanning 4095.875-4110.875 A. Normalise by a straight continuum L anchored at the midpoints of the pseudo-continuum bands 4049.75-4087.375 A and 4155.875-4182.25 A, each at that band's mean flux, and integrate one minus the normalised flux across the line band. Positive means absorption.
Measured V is 3.1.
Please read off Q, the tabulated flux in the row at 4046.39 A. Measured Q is 11.67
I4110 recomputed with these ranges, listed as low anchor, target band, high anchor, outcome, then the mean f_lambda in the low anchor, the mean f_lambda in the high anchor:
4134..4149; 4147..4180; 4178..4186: 1.0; 13.2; 14.1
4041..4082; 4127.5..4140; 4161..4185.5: 0.5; 13.1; 13.4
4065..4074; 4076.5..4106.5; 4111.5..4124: 1.8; 12.5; 13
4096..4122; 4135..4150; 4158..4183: -0.9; 11.5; 13.4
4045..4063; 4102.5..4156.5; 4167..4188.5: 2.3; 13.6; 13.3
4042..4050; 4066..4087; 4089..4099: 0.3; 13.4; 12.8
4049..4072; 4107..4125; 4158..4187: 0.5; 13.3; 13.5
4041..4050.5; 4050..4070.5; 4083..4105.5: -1.0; 13.2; 11.7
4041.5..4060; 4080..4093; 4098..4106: -3.8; 13.5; 8.99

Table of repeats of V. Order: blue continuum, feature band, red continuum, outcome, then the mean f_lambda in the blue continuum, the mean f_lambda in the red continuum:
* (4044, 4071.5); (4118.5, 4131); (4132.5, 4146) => 0.26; 13.3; 13.2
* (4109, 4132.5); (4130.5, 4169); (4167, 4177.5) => -1.21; 13.1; 12.8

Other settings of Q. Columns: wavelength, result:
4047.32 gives 13.9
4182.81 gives 14.46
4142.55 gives 13.9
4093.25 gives 15.09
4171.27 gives 13.32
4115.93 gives 14.53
